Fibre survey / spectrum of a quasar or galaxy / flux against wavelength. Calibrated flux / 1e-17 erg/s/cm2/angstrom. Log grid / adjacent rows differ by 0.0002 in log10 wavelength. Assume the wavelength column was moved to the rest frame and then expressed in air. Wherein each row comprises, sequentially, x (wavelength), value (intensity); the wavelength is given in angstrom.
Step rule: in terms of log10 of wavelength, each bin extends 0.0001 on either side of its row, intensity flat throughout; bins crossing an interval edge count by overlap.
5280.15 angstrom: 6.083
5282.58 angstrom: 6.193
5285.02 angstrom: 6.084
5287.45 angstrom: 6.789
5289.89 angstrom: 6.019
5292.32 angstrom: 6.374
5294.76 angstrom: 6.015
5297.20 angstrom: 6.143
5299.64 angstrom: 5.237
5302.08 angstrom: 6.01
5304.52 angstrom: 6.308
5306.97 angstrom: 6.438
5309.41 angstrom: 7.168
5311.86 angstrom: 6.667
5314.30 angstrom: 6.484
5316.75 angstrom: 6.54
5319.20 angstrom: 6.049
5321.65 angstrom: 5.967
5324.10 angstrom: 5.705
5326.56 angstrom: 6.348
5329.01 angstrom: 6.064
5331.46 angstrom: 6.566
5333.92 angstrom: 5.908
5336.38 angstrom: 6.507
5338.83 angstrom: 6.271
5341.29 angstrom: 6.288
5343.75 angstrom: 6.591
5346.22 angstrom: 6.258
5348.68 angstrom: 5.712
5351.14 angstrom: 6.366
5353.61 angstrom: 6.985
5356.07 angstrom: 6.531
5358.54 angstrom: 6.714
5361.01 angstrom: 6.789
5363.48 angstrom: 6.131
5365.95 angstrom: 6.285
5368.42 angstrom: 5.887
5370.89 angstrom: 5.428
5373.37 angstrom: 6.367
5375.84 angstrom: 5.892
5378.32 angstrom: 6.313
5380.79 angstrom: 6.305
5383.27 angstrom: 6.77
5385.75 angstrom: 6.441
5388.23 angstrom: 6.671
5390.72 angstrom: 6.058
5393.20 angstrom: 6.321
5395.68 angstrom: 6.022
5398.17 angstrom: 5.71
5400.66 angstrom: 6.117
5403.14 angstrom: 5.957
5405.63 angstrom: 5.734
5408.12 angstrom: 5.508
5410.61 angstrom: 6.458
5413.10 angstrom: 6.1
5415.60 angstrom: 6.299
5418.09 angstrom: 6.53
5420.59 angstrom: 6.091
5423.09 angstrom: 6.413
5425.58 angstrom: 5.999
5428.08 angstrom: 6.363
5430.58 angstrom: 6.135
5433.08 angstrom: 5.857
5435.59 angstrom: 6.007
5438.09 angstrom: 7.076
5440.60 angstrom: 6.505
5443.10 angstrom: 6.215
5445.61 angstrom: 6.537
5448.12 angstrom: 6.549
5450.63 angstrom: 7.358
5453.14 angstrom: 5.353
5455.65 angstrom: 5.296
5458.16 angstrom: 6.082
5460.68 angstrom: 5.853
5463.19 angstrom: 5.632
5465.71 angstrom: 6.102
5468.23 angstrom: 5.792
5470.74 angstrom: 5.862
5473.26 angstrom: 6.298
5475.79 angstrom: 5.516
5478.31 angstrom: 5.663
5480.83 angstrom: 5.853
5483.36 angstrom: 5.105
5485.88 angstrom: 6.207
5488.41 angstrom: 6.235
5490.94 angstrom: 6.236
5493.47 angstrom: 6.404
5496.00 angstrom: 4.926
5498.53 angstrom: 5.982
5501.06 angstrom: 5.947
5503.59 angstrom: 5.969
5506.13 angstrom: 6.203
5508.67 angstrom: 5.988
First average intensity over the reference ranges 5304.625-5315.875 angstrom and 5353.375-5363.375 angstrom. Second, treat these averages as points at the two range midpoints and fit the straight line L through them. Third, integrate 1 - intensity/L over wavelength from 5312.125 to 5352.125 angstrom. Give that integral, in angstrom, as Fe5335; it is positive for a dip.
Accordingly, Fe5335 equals 2.5 angstrom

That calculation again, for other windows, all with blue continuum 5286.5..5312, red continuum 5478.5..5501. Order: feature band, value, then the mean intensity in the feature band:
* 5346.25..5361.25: -0.8 angstrom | 6.48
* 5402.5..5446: -1.5 angstrom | 6.21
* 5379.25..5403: -0.7 angstrom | 6.26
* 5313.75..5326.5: 0.1 angstrom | 6.14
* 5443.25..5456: -0.7 angstrom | 6.28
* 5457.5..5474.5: -0.1 angstrom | 5.94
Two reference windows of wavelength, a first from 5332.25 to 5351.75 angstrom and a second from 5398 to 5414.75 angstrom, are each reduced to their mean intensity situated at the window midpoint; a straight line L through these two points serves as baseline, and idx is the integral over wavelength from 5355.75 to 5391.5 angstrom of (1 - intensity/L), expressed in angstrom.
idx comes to -1.2 angstrom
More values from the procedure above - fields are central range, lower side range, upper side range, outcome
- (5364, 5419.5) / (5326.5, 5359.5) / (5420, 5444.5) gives 1.49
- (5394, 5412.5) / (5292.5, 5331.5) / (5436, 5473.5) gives 0.72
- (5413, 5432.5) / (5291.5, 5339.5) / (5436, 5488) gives -0.45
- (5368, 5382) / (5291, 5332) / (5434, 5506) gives 0.25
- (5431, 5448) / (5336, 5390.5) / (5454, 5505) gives -1.00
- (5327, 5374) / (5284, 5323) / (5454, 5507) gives -1.05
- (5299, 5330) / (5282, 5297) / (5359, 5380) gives -0.17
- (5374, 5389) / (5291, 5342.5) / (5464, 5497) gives -0.73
